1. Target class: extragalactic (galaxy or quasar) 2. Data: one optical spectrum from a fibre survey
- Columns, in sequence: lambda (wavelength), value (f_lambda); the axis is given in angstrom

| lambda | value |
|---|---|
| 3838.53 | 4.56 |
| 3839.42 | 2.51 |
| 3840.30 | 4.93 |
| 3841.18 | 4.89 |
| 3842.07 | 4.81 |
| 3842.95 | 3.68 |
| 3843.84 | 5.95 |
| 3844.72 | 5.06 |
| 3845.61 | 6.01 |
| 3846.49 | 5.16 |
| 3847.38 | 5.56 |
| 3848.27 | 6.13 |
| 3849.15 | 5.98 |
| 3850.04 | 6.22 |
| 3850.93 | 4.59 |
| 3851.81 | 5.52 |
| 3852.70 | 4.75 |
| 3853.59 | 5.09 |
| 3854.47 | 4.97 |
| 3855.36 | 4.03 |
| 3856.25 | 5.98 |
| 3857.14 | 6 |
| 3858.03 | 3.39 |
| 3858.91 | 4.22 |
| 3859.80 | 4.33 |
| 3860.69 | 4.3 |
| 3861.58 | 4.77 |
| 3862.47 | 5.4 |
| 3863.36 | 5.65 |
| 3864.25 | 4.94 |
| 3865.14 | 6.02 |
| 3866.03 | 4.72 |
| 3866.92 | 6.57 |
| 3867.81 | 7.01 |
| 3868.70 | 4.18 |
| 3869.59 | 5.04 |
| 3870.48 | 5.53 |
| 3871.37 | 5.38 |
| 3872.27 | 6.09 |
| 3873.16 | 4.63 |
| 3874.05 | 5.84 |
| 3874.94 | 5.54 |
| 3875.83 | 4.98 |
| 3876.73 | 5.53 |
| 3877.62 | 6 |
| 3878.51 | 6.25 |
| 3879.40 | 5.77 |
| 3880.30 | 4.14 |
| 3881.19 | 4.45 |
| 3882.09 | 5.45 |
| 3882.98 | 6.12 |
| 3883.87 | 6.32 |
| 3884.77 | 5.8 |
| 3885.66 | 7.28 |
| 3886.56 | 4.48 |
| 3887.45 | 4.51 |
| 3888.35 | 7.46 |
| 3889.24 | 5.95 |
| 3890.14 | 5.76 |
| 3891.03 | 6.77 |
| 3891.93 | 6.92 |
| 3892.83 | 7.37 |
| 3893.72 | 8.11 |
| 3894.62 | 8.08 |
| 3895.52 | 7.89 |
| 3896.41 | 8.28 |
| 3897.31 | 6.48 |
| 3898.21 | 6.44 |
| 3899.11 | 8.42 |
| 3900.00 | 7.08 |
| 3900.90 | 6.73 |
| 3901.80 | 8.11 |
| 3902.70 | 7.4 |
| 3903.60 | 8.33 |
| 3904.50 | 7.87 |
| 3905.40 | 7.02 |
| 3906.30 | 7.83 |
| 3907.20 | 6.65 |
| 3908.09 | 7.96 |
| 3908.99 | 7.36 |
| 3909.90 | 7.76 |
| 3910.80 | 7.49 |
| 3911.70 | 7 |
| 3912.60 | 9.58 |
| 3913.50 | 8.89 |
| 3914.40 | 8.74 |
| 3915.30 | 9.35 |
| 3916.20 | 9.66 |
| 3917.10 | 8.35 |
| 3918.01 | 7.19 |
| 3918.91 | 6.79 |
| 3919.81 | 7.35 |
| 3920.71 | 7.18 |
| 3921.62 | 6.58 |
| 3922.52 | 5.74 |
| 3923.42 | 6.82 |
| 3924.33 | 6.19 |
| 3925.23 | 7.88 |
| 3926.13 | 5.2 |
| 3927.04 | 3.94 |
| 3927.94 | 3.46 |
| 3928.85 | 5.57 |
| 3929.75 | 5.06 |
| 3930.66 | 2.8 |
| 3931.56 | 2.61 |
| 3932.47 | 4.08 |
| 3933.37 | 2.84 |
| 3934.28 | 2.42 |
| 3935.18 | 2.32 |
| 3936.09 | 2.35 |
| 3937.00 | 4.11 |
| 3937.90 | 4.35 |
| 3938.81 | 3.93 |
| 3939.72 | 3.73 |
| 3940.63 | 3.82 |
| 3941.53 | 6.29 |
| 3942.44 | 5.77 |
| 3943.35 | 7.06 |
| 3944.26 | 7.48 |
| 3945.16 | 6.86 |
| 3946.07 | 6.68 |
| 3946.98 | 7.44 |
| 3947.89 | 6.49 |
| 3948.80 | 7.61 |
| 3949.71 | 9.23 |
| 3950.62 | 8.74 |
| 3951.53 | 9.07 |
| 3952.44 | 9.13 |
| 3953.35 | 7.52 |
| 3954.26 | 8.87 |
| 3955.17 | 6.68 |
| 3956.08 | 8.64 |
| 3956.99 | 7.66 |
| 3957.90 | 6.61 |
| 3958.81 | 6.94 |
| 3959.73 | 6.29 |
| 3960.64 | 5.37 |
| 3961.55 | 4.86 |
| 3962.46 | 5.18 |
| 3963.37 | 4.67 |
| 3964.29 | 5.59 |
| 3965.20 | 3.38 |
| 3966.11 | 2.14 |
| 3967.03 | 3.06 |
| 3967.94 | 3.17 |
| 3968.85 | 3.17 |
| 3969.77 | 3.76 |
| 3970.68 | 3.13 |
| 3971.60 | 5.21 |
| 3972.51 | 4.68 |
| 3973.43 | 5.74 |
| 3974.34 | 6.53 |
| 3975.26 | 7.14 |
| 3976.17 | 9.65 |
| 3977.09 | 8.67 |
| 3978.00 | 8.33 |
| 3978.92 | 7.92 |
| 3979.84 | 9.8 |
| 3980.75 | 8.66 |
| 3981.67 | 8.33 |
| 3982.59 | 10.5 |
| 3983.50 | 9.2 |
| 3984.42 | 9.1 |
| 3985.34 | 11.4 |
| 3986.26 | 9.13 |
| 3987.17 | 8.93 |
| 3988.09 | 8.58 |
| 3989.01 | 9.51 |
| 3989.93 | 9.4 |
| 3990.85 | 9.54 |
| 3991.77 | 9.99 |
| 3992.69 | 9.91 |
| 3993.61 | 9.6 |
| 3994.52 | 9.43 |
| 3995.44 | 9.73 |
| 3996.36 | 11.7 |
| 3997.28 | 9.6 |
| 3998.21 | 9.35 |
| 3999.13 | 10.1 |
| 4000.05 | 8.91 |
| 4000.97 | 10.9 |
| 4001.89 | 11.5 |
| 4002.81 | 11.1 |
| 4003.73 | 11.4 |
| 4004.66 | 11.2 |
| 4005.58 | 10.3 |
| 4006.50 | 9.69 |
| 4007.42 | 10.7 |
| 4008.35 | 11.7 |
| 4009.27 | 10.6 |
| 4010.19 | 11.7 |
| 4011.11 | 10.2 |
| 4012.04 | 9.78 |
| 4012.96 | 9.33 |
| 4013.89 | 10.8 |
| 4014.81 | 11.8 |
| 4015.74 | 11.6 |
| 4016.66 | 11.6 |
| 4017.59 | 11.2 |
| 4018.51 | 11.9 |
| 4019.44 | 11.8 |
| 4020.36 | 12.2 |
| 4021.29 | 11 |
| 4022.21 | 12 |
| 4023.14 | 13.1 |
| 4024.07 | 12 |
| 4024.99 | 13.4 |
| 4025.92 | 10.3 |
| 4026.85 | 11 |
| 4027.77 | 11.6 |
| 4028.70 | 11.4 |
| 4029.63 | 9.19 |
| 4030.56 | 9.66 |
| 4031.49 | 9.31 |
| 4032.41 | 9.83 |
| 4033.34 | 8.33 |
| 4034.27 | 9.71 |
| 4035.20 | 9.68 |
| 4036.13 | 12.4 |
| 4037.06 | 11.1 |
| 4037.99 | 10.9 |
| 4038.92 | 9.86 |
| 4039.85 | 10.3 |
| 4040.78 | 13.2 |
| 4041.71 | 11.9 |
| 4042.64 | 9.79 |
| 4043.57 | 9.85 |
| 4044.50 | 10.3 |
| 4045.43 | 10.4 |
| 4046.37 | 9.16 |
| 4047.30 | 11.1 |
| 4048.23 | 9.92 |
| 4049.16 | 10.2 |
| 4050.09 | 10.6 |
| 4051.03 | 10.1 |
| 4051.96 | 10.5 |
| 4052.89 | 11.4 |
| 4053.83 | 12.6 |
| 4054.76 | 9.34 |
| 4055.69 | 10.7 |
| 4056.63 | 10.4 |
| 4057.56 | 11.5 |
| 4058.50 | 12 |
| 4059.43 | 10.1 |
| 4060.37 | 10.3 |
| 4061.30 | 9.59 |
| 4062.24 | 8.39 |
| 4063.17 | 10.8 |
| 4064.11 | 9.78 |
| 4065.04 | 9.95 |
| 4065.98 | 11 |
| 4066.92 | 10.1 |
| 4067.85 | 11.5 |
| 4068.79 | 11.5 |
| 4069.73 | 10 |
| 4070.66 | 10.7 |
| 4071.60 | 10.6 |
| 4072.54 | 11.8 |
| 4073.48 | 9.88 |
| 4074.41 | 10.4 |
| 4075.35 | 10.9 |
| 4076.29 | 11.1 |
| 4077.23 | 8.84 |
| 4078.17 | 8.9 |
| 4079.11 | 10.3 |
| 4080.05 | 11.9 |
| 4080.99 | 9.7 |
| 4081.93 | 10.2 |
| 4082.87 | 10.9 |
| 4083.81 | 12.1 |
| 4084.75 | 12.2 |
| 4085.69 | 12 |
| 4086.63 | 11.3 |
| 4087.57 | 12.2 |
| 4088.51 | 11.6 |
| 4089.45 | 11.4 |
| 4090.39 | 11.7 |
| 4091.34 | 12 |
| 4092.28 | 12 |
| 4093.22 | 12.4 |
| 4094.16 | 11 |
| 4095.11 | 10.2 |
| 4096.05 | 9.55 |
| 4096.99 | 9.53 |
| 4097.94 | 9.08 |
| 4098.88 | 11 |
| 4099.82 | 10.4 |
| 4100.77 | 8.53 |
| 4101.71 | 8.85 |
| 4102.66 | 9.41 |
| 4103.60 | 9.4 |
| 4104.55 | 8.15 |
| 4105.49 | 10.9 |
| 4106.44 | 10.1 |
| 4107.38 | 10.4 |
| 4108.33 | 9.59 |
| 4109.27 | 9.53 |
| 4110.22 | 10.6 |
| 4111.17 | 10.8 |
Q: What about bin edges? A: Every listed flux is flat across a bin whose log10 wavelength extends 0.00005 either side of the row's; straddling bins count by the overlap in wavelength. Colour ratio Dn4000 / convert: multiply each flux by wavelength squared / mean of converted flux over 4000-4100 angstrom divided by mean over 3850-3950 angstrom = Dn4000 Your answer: 1.93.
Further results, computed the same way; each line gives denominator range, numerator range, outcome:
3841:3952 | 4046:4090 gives 1.93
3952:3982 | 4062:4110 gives 1.79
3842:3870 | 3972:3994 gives 1.80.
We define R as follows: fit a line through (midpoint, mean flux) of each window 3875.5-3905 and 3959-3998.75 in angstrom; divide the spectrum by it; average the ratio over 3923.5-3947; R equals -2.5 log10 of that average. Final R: 0.42 mag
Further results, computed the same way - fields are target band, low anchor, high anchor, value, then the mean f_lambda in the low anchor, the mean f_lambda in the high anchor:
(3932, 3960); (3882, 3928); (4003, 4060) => 0.333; 7.11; 10.8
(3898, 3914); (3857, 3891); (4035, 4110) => -0.223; 5.43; 10.6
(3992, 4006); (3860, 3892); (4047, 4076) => -0.161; 5.57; 10.6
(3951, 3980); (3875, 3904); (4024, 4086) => 0.330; 6.51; 10.6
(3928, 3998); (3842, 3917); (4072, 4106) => 0.197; 6.22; 10.6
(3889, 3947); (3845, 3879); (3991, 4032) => 0.130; 5.32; 10.8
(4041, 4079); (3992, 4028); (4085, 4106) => 0.027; 10.9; 10.6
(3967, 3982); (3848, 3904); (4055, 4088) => 0.292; 5.9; 10.7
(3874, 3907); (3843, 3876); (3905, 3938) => -0.151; 5.27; 6.14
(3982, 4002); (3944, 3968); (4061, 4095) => -0.244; 6.54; 10.9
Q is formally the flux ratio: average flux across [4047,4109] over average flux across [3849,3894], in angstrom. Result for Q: 1.9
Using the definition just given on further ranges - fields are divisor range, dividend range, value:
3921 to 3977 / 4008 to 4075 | 1.92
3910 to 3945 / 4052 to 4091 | 1.85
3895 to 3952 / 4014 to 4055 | 1.67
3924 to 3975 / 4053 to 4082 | 1.93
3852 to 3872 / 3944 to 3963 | 1.43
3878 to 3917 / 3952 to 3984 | 0.91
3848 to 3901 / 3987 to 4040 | 1.83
